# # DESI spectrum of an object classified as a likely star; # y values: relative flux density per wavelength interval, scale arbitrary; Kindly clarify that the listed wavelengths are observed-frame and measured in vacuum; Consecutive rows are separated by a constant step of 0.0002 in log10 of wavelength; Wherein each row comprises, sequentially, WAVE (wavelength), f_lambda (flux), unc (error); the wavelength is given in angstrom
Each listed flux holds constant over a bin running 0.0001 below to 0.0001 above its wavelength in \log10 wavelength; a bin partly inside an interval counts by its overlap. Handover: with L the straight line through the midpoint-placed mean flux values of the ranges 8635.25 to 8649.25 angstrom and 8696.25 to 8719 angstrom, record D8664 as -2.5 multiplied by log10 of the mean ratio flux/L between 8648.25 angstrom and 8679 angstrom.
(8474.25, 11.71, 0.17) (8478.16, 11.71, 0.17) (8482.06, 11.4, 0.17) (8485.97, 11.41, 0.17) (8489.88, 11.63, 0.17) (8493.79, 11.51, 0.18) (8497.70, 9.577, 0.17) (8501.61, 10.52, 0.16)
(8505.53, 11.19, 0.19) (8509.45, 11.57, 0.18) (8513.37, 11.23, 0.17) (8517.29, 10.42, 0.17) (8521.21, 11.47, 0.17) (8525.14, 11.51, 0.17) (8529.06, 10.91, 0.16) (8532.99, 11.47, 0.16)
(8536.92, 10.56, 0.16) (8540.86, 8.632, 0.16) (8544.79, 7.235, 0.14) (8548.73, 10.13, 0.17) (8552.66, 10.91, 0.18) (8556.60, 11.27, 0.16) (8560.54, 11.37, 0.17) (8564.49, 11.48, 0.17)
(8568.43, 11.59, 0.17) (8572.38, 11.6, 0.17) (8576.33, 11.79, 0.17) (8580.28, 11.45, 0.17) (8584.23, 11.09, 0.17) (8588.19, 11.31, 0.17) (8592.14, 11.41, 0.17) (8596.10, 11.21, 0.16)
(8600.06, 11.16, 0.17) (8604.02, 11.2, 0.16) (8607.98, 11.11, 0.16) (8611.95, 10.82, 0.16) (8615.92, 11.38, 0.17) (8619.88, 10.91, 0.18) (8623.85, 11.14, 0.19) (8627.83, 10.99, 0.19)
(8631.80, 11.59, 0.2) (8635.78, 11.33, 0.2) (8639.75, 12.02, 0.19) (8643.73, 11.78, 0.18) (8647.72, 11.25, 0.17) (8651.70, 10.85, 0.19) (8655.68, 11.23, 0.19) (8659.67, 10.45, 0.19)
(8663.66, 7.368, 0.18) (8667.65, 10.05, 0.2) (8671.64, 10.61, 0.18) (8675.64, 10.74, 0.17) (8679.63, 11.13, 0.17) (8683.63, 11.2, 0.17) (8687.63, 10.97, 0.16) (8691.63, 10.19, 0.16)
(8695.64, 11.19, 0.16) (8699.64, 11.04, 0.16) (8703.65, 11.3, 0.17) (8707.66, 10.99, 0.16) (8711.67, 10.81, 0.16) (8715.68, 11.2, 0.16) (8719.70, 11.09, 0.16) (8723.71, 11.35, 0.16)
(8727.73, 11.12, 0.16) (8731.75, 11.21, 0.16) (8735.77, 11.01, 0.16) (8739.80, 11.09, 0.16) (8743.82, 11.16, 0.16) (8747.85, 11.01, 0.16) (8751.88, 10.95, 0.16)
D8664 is 0.12 mag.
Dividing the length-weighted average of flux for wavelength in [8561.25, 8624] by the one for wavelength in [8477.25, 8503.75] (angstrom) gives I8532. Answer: 1.02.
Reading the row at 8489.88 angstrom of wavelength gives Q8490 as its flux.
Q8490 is 11.63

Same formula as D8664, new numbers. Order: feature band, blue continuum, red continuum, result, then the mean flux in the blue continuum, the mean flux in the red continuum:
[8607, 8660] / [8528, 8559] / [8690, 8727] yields -0.06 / 10.1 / 11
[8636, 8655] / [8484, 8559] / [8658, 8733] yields -0.07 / 10.7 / 10.7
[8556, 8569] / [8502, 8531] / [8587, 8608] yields -0.02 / 11.1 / 11.2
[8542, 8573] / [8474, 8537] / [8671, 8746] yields 0.05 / 11.2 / 11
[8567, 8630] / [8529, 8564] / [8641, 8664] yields -0.07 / 10.3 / 10.8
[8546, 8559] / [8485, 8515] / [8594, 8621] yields 0.05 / 11.1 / 11.1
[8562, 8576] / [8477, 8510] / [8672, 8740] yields -0.05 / 11.1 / 11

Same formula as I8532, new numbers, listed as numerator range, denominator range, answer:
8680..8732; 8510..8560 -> 1.05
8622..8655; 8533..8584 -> 1.06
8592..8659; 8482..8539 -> 1.01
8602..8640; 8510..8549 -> 1.08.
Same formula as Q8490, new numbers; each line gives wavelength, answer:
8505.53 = 11.19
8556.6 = 11.27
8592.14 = 11.41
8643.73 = 11.78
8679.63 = 11.13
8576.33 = 11.79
